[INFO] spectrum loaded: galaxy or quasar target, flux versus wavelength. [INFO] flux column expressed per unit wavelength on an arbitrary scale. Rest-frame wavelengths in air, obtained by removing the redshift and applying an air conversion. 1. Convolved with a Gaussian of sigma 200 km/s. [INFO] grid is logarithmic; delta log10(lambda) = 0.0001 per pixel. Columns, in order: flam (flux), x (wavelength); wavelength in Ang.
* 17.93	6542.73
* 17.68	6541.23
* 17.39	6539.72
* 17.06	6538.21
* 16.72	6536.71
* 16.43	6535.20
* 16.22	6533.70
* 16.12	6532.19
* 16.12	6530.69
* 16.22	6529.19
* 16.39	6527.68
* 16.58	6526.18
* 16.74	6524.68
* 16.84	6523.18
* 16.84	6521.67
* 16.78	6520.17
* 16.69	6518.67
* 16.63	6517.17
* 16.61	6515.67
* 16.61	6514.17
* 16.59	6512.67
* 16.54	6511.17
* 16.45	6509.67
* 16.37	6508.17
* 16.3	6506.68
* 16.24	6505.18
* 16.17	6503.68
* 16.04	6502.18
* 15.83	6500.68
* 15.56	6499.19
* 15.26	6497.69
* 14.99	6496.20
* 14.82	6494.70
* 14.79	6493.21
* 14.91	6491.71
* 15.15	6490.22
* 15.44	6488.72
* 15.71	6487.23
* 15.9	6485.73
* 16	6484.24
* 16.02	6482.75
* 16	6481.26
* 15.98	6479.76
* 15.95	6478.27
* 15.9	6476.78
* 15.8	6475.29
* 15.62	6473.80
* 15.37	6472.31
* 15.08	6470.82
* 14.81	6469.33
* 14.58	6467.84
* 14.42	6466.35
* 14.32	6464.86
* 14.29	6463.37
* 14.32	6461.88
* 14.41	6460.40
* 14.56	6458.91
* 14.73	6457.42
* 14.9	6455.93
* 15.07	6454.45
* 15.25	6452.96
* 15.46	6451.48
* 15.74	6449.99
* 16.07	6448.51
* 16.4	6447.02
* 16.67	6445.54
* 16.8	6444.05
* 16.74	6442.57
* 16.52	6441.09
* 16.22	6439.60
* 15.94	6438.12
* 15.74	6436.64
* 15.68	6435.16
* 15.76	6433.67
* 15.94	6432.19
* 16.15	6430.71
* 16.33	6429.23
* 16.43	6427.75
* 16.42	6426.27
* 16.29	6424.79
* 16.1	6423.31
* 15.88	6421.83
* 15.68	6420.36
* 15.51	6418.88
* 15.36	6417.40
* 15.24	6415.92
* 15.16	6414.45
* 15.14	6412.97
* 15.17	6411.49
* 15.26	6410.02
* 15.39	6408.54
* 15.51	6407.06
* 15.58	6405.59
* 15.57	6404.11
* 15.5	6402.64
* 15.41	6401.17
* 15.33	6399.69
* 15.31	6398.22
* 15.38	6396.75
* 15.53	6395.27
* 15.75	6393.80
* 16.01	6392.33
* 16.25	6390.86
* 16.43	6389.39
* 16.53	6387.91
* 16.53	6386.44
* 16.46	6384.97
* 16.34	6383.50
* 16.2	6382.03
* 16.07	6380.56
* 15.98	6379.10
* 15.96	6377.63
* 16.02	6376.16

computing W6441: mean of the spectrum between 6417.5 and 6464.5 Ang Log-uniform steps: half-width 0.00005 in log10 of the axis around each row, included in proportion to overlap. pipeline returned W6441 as 15.7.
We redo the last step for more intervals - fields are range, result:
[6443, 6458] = 15.7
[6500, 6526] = 16.5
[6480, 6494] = 15.6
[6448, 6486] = 15.2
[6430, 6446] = 16.2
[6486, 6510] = 15.6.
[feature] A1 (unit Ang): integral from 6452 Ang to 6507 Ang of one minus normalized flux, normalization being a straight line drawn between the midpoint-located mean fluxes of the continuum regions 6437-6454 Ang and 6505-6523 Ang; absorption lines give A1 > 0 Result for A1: 3.53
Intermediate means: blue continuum 16.1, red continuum 16.6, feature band 15.3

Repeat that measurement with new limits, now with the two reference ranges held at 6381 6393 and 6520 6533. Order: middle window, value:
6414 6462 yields 1.8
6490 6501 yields 0.9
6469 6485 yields 0.7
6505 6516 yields 0.0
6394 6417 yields 1.4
